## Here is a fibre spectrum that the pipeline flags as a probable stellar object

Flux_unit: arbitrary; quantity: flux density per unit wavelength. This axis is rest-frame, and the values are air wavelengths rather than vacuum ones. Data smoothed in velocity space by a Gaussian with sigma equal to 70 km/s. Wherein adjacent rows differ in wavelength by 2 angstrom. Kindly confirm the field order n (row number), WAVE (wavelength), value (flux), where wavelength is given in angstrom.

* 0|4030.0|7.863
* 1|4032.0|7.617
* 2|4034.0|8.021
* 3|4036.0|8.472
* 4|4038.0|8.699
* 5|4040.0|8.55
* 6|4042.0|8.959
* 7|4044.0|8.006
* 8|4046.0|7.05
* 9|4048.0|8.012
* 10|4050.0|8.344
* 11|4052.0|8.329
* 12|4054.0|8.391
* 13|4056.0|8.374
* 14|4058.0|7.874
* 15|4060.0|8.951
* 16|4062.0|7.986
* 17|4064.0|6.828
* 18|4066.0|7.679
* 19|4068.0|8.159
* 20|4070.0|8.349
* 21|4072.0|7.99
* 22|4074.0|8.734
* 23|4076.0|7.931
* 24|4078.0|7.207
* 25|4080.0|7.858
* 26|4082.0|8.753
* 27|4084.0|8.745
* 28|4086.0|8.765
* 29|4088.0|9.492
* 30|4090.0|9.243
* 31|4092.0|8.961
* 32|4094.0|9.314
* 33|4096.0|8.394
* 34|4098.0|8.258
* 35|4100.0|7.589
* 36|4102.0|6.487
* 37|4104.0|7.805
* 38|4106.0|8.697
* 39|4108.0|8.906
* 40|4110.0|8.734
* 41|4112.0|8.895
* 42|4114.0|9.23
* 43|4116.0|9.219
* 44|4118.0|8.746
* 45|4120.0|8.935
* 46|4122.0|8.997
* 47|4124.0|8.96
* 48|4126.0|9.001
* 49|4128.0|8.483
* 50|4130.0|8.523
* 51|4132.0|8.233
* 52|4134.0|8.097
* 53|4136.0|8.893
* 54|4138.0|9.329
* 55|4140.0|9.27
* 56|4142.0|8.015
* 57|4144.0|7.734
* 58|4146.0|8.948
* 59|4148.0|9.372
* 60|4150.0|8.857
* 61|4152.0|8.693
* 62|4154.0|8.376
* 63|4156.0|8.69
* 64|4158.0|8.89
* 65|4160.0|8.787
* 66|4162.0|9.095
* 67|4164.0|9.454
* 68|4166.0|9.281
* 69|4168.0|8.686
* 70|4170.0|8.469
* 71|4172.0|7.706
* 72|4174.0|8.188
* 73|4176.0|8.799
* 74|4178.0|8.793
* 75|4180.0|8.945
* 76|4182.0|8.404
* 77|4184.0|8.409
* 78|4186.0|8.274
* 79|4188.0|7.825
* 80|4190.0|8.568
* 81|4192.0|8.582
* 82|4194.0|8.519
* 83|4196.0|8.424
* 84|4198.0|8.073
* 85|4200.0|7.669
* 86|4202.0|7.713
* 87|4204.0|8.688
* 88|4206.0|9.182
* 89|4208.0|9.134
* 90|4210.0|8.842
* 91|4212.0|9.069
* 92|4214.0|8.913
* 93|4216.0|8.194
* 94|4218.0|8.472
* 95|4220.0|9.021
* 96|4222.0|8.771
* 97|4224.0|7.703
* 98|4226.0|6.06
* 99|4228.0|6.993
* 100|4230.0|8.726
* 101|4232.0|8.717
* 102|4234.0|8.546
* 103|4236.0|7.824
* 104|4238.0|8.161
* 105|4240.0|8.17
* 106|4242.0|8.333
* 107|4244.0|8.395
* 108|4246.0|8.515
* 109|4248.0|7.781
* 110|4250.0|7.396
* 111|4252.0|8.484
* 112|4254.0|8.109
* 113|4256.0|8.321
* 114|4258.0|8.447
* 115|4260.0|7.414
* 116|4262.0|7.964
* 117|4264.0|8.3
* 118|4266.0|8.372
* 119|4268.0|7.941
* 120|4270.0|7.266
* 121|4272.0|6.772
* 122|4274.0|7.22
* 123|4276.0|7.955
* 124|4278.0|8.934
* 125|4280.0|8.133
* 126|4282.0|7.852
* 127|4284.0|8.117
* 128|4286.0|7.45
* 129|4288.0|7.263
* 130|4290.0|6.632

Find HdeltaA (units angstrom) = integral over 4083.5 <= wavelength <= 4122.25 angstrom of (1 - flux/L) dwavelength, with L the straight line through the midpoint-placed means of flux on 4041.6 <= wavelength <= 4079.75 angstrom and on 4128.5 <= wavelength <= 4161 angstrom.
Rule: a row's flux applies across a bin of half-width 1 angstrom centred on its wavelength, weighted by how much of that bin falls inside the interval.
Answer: -1.4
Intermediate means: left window 8.04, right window 8.67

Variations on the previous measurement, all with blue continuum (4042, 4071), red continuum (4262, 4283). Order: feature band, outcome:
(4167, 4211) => -2.78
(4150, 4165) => -1.66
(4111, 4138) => -2.72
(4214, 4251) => -0.98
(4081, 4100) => -1.86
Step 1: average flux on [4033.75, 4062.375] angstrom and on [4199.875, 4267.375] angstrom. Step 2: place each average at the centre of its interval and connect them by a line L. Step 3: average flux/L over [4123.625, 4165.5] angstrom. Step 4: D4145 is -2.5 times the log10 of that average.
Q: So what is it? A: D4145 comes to -0.062 mag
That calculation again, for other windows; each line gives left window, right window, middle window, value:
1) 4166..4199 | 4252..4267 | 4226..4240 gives 0.03 mag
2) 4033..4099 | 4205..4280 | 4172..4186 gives -0.04 mag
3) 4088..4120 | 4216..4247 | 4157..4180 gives -0.05 mag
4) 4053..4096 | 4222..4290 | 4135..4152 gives -0.08 mag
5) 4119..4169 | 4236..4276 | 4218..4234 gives 0.02 mag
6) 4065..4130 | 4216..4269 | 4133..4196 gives -0.04 mag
